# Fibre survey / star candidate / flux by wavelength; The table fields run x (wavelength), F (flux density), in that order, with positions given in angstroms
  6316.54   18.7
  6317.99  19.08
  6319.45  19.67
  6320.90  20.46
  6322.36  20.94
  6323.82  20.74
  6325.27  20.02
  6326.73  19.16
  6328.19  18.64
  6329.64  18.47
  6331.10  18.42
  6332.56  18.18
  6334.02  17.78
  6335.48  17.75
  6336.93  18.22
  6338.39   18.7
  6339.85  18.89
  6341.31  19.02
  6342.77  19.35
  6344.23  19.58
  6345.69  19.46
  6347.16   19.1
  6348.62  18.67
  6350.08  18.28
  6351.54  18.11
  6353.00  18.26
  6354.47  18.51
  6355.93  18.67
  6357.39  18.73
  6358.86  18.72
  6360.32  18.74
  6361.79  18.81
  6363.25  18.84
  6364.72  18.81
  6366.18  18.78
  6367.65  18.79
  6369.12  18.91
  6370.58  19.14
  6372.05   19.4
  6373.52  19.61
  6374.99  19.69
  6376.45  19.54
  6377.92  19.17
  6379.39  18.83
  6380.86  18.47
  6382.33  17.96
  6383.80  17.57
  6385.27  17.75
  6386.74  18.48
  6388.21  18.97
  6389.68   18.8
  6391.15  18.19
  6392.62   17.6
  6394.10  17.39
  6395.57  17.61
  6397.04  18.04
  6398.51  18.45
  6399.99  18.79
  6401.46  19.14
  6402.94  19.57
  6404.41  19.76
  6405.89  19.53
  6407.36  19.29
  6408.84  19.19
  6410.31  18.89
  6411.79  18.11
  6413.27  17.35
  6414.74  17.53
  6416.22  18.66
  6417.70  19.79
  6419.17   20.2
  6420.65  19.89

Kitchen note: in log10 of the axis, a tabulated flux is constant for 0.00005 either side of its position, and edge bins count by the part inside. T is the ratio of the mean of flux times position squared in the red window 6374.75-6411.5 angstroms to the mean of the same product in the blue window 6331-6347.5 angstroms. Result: 1.01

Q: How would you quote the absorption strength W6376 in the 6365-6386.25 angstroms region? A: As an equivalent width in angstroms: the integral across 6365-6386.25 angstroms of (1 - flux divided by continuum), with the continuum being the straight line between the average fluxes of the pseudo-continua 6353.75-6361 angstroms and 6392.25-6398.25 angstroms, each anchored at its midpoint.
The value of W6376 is -0.7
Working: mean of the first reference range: 18.7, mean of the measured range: 18.8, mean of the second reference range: 17.7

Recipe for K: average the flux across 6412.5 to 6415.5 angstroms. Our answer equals 17.5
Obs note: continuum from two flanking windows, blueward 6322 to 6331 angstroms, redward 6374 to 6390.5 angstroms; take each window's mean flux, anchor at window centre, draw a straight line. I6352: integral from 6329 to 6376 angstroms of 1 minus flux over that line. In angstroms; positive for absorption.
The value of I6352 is 0.9 angstroms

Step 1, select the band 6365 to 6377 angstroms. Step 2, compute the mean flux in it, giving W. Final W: 19.2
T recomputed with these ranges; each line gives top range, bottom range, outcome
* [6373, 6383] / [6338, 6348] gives 1.00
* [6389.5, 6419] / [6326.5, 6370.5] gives 1.01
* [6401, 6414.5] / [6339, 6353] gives 1.02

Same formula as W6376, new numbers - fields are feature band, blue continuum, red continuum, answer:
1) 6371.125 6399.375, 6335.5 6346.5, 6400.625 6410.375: 1.07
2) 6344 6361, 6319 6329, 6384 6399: 0.41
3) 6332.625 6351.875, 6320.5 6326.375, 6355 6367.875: 0.91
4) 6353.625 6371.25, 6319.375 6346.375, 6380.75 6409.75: 0.05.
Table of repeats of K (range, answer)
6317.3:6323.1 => 20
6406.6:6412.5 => 18.9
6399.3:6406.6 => 19.4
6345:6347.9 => 19.2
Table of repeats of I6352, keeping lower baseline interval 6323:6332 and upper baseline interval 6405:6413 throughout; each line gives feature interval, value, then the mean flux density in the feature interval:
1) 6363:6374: 0.0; 19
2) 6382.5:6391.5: 0.3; 18.3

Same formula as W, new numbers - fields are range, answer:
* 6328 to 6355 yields 18.6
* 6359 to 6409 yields 18.7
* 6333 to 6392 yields 18.7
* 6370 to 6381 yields 19.3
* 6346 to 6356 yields 18.5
